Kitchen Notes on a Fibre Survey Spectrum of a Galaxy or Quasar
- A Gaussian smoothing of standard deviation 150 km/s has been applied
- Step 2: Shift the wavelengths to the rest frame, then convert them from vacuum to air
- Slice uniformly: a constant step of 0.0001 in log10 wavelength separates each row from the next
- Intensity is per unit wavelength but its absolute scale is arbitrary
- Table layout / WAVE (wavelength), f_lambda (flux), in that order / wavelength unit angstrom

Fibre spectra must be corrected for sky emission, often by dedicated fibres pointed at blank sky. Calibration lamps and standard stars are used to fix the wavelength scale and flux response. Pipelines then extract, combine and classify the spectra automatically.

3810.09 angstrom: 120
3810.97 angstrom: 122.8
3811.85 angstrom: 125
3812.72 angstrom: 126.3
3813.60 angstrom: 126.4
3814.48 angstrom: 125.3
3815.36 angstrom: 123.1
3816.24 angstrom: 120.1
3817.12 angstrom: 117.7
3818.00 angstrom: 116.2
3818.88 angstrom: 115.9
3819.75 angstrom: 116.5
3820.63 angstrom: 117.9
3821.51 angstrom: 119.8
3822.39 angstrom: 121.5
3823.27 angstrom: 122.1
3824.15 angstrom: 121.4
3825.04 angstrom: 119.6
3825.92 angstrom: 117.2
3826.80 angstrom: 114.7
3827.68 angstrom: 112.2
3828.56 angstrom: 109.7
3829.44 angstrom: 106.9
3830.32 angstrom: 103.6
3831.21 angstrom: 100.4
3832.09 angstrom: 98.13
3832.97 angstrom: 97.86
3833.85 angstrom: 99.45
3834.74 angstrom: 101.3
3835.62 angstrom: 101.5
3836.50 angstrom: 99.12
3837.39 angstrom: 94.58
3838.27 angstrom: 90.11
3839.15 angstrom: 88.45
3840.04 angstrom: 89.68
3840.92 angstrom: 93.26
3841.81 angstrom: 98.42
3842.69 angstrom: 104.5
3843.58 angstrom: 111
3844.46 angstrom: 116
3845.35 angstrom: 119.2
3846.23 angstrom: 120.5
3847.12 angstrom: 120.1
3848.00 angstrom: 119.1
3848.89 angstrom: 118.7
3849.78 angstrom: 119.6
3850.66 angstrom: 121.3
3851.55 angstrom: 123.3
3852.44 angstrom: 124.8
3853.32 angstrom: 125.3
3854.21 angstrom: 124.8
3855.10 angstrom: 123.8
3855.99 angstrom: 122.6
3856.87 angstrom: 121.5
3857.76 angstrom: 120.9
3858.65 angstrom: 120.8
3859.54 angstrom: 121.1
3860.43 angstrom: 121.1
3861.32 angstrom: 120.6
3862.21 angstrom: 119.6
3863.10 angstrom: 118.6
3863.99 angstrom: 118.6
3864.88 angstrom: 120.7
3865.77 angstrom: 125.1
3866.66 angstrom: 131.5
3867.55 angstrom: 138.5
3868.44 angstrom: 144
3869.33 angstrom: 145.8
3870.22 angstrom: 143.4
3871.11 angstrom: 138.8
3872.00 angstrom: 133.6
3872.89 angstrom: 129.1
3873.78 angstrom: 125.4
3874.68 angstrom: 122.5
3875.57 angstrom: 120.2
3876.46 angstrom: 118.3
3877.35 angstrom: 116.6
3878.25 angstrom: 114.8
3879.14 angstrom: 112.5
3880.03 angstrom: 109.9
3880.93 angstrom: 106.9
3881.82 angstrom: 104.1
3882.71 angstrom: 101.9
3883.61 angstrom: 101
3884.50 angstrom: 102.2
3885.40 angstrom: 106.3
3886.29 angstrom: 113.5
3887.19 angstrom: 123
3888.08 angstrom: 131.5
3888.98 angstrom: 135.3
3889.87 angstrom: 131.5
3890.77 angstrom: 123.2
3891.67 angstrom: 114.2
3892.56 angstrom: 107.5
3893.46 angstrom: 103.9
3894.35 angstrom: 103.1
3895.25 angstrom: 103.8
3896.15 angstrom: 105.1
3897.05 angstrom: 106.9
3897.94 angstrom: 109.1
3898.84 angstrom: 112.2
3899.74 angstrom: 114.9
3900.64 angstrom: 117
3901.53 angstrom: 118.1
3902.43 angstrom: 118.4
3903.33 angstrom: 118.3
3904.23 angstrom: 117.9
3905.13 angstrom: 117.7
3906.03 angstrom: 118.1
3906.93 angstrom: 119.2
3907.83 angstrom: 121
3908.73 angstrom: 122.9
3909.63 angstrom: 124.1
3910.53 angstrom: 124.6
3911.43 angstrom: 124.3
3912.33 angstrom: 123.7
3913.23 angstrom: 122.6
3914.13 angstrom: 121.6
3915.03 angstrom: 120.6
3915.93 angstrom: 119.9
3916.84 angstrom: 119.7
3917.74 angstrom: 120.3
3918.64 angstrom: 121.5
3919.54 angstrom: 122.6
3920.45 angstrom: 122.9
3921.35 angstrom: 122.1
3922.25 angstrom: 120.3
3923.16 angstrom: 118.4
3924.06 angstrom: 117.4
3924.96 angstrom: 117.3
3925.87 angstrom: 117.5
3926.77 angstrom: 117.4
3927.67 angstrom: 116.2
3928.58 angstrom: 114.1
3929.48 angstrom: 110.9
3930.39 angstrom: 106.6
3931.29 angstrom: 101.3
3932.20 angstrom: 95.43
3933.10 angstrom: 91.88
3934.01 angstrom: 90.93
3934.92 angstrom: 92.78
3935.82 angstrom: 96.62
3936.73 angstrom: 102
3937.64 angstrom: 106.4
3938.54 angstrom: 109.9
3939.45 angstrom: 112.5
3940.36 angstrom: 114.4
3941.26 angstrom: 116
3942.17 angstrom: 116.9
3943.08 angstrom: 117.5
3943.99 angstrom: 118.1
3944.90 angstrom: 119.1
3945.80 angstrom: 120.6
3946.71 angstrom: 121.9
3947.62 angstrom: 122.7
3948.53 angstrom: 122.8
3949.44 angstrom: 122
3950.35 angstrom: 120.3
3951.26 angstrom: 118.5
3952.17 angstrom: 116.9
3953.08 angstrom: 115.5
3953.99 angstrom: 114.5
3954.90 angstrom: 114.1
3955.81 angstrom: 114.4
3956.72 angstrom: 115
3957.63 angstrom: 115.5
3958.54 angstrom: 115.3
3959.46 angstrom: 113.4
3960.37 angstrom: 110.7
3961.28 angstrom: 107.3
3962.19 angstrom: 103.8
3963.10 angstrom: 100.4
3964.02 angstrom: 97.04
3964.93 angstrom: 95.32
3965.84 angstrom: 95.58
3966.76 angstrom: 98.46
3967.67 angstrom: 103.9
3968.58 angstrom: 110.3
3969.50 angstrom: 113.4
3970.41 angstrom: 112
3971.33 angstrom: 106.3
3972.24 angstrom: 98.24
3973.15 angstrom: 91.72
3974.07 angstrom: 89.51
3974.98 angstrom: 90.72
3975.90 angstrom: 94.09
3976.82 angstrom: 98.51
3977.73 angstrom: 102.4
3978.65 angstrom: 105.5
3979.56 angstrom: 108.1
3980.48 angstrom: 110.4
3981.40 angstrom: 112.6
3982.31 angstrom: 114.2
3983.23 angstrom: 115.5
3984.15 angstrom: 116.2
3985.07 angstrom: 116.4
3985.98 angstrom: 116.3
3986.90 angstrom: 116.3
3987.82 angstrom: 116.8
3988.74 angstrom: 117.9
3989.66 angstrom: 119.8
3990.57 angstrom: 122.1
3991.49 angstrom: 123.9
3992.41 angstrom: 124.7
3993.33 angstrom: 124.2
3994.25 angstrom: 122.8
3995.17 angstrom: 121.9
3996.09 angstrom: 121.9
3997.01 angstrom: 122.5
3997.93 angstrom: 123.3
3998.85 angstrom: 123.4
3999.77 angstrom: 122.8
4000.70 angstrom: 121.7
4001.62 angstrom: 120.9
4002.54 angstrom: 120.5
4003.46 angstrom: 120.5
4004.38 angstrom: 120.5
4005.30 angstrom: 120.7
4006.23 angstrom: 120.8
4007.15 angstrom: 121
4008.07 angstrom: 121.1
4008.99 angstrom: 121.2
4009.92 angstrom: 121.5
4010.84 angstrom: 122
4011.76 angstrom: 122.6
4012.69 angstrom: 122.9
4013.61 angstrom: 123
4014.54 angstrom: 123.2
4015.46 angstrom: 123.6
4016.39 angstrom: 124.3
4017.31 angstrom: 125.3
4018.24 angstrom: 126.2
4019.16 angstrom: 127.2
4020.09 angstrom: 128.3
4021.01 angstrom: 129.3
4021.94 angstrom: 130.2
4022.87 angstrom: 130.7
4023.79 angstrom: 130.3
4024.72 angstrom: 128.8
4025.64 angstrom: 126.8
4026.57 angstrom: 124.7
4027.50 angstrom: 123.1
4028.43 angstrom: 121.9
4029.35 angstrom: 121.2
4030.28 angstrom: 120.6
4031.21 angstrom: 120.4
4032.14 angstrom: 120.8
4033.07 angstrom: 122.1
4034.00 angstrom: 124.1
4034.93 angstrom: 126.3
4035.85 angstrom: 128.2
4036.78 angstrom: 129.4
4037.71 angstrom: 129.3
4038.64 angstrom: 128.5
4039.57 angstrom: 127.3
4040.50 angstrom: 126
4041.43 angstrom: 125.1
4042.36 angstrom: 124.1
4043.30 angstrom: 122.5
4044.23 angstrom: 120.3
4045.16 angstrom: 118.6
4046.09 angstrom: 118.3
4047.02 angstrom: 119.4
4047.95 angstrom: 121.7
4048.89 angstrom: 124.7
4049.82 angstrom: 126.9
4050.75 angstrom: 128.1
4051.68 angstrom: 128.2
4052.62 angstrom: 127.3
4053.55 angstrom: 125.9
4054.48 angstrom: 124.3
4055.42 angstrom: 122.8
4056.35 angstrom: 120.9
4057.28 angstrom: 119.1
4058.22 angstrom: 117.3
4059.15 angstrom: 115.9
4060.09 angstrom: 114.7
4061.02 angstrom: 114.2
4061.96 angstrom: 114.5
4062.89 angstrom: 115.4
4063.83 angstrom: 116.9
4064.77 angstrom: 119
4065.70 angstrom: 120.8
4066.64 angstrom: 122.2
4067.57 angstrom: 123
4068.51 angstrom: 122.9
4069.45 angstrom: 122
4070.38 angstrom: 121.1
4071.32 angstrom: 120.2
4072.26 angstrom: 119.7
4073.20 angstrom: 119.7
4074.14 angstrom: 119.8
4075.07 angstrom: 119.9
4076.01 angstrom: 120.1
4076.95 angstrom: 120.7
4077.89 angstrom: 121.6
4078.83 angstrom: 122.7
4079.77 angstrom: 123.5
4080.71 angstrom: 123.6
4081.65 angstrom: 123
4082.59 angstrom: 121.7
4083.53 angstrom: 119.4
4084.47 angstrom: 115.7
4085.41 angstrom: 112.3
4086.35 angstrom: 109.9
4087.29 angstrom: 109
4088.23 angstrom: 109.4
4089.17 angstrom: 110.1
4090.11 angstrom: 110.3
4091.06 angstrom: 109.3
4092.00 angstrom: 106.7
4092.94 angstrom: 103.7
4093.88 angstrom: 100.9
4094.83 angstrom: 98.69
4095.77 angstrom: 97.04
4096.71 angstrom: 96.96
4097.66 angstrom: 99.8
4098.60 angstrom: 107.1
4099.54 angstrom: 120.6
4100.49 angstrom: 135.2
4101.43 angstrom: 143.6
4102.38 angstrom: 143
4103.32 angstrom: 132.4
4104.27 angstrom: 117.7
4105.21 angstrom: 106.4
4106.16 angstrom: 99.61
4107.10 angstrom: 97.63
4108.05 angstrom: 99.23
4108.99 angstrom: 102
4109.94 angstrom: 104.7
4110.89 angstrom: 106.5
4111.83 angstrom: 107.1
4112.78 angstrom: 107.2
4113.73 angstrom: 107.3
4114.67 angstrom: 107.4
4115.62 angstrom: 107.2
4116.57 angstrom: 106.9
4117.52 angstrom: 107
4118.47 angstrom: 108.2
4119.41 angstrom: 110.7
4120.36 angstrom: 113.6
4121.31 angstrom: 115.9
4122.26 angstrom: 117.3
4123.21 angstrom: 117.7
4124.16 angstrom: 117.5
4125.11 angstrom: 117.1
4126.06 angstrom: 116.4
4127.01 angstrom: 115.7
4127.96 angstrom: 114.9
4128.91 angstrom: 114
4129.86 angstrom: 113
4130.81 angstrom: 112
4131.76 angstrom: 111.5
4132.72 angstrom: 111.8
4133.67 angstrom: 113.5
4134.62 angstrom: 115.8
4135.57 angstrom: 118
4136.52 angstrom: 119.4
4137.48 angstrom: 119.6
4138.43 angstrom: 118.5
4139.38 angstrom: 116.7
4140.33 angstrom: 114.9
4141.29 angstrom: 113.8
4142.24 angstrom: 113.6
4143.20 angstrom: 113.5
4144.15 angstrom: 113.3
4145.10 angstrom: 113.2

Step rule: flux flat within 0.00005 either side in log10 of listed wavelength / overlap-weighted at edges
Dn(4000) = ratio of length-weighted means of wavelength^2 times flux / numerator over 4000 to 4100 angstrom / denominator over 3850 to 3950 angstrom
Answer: 1.1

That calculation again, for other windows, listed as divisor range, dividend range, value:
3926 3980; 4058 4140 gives 1.14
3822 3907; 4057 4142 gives 1.11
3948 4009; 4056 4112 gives 1.07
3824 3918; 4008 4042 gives 1.16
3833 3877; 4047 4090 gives 1.13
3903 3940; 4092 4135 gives 1.07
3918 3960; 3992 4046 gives 1.13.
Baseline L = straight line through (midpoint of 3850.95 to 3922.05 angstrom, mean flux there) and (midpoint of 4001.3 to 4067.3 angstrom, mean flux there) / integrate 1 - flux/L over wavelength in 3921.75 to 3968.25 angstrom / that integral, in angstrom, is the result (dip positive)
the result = 4.0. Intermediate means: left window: 120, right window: 123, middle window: 111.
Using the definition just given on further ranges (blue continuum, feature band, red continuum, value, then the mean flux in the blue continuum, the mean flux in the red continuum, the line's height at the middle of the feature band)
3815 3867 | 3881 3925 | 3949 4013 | -1.2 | 114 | 114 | 114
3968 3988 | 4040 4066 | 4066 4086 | -0.8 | 107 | 121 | 117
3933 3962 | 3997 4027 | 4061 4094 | -2.4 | 113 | 117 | 115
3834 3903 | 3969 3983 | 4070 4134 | 1.4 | 116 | 113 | 115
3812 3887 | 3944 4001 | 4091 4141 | 0.8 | 116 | 112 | 114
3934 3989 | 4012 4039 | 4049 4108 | -2.8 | 110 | 117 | 114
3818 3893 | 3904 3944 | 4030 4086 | 1.1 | 116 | 122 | 118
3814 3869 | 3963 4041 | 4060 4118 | -2.3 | 115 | 114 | 114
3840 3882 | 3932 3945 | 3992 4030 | 1.7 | 121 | 124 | 122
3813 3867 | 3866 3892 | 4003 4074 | -1.4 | 114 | 123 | 116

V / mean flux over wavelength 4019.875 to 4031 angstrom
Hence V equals 126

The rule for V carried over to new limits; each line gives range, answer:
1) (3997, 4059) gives 124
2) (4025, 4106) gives 120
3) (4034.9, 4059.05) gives 124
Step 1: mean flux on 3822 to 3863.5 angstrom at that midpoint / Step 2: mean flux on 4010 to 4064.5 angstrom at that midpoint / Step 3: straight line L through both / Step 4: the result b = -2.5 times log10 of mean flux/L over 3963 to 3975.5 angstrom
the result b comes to 0.19 mag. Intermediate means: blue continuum 112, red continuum 124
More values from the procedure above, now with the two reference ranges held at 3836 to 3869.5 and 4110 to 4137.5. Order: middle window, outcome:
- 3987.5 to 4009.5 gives -0.06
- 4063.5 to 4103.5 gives -0.04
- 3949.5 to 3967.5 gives 0.05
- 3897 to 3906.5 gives 0.00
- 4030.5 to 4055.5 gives -0.10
